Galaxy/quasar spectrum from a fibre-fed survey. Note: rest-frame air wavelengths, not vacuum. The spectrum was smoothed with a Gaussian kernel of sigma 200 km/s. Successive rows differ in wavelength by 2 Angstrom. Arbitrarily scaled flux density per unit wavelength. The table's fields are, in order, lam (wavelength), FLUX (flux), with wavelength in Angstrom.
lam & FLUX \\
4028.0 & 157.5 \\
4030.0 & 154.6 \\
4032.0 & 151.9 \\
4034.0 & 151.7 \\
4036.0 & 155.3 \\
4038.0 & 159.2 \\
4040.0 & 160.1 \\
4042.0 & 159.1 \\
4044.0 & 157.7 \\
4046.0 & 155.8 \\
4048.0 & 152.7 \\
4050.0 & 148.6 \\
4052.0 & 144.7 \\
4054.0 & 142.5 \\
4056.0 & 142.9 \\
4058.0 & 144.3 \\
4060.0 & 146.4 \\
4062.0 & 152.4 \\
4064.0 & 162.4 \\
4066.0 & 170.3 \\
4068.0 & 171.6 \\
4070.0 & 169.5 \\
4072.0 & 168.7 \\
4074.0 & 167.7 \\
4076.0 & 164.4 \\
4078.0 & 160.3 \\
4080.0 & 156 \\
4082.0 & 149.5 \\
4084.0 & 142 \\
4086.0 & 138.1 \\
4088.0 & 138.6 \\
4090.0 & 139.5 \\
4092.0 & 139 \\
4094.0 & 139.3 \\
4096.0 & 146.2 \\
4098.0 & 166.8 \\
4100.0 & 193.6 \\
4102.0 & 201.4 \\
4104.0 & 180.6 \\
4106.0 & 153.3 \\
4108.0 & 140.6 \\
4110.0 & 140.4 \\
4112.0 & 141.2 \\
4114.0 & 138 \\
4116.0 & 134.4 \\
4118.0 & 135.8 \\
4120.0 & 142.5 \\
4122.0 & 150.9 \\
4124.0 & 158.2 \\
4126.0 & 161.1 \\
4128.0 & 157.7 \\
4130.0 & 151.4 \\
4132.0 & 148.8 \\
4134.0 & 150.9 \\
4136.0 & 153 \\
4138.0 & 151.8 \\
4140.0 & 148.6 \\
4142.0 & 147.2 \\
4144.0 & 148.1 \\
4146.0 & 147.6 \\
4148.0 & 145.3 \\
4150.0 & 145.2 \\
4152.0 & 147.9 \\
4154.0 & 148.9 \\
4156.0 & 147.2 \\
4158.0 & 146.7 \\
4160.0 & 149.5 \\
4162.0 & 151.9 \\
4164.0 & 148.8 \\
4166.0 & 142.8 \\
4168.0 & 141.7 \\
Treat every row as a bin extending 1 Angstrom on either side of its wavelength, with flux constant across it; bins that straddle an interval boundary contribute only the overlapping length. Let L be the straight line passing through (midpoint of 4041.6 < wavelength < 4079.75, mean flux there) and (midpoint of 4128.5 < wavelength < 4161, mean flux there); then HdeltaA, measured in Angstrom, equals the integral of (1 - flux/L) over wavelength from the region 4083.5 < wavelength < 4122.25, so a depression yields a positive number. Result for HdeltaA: 0.7 Angstrom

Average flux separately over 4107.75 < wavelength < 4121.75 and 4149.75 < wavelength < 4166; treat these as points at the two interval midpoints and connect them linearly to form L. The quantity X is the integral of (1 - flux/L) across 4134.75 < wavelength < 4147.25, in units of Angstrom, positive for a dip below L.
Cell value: -0.4 Angstrom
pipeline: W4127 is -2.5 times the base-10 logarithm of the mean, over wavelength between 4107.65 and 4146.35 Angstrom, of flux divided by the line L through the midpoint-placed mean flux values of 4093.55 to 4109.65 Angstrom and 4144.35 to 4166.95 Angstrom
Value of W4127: 0.07 mag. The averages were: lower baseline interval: 165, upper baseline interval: 147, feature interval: 148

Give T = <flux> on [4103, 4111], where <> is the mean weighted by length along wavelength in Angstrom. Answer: 154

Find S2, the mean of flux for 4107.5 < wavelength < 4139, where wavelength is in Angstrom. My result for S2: 147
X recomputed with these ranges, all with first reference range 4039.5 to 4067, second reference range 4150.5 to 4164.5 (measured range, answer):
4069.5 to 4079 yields -0.88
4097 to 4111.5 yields -1.58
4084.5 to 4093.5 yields 0.73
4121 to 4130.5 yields -0.40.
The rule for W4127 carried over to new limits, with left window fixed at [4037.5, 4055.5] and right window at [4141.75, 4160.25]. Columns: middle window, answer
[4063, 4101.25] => -0.04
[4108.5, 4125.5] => 0.04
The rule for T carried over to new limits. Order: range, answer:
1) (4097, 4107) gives 179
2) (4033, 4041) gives 157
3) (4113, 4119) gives 136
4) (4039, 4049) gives 157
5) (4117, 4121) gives 139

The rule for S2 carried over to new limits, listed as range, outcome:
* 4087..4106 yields 160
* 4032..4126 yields 154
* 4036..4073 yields 156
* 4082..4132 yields 151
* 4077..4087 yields 149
